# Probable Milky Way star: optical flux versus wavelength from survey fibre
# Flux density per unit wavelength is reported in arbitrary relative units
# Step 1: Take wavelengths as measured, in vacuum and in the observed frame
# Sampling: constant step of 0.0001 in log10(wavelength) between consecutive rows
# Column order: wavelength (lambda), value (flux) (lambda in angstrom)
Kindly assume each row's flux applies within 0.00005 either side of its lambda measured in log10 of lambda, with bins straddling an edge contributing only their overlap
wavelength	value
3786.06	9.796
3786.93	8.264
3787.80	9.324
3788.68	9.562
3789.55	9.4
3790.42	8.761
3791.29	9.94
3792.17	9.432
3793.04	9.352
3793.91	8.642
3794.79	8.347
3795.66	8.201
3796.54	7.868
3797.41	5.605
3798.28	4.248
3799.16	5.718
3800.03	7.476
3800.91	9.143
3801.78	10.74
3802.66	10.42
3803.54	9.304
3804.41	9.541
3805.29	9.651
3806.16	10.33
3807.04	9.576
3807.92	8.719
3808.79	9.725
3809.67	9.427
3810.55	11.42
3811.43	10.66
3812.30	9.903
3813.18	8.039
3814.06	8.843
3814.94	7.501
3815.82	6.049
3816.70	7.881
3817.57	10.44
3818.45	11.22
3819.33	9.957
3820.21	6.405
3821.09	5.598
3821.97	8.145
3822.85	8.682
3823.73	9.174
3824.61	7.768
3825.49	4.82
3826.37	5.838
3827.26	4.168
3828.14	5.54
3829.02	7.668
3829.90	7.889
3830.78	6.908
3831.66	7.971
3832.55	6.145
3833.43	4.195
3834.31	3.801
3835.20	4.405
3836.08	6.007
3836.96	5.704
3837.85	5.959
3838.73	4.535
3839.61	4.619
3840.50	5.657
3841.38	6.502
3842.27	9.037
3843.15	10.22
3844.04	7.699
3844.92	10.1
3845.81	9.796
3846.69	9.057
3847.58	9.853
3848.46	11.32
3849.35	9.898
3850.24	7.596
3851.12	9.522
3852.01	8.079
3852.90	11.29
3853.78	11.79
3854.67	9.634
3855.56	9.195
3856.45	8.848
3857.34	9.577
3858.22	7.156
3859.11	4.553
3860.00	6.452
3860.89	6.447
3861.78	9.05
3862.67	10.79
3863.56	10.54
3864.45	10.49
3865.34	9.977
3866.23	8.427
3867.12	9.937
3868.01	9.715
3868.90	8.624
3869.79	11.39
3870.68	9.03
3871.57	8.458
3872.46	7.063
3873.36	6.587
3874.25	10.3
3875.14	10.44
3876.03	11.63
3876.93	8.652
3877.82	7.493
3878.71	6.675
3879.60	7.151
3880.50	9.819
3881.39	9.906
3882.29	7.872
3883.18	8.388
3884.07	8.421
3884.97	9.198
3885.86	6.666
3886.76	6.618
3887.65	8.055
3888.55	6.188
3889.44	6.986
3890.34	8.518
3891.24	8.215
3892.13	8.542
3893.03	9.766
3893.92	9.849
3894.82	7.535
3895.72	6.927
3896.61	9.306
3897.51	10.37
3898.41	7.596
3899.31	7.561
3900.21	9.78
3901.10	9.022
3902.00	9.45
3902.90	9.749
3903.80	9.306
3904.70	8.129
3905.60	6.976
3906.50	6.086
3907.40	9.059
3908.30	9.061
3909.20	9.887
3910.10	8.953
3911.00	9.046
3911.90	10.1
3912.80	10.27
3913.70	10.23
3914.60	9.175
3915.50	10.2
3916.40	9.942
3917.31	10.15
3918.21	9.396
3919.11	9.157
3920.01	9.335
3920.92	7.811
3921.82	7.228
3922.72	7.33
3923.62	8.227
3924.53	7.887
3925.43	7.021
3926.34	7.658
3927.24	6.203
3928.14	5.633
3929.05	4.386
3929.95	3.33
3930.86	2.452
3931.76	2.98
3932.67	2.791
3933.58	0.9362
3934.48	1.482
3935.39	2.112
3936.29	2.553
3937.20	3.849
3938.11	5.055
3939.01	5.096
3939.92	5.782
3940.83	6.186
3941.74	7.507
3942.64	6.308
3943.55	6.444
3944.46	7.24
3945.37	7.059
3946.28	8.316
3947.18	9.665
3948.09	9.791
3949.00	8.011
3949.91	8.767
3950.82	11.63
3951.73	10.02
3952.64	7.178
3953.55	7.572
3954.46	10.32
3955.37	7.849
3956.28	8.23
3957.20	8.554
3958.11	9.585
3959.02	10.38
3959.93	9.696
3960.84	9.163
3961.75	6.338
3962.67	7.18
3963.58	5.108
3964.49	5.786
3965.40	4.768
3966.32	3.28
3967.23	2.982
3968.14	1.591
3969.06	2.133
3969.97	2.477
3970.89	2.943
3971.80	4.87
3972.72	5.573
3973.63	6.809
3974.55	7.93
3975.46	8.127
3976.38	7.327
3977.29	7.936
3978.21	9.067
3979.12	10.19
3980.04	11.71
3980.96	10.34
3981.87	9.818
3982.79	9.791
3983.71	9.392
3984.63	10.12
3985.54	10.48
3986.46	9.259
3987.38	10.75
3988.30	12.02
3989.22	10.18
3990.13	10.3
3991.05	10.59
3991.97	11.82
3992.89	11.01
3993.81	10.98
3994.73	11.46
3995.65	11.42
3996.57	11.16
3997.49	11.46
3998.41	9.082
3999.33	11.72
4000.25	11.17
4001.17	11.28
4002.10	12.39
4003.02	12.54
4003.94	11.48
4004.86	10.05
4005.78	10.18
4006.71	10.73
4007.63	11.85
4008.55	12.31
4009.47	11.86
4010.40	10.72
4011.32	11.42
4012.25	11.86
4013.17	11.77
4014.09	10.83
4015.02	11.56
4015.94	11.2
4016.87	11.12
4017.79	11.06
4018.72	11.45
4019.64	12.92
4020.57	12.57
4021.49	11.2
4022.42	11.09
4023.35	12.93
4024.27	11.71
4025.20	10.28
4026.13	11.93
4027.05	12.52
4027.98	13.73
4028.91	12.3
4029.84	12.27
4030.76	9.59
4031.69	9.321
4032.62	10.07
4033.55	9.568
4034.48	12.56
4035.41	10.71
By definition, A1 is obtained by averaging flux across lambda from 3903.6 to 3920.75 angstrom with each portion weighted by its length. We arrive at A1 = 9.16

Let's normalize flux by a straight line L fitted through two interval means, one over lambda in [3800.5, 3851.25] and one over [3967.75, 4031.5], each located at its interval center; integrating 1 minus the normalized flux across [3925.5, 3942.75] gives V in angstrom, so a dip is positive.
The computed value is 9.3 angstrom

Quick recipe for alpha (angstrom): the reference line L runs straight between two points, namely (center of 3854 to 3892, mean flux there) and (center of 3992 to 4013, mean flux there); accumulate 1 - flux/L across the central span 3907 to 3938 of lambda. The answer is 8.5 angstrom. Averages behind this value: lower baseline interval 8.57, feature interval 6.91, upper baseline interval 11.3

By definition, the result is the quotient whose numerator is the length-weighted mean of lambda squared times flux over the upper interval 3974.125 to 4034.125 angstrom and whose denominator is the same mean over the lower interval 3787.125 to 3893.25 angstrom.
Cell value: 1.43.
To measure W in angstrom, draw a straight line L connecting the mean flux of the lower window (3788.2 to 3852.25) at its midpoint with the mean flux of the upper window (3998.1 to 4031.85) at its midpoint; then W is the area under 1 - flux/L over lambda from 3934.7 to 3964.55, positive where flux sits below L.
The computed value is 8.6 angstrom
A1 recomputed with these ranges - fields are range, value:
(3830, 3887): 8.27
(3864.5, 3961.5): 7.94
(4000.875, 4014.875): 11.4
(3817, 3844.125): 6.85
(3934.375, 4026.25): 8.96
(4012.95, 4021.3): 11.6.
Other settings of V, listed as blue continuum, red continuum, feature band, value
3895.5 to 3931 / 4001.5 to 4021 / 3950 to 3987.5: 9.1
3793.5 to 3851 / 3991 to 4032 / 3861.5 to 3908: 1.8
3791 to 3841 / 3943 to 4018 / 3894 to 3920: -1.6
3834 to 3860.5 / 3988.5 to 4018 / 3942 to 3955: 2.1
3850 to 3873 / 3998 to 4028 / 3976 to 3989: 1.3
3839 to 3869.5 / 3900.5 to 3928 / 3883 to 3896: 1.1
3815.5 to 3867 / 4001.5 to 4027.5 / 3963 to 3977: 7.6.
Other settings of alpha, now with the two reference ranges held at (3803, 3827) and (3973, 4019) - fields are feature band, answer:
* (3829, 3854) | 3.6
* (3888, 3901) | 1.5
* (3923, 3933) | 4.5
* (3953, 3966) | 3.0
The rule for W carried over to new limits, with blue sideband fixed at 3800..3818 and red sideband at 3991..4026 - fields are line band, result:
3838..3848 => 1.9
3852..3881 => 2.8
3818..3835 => 4.6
